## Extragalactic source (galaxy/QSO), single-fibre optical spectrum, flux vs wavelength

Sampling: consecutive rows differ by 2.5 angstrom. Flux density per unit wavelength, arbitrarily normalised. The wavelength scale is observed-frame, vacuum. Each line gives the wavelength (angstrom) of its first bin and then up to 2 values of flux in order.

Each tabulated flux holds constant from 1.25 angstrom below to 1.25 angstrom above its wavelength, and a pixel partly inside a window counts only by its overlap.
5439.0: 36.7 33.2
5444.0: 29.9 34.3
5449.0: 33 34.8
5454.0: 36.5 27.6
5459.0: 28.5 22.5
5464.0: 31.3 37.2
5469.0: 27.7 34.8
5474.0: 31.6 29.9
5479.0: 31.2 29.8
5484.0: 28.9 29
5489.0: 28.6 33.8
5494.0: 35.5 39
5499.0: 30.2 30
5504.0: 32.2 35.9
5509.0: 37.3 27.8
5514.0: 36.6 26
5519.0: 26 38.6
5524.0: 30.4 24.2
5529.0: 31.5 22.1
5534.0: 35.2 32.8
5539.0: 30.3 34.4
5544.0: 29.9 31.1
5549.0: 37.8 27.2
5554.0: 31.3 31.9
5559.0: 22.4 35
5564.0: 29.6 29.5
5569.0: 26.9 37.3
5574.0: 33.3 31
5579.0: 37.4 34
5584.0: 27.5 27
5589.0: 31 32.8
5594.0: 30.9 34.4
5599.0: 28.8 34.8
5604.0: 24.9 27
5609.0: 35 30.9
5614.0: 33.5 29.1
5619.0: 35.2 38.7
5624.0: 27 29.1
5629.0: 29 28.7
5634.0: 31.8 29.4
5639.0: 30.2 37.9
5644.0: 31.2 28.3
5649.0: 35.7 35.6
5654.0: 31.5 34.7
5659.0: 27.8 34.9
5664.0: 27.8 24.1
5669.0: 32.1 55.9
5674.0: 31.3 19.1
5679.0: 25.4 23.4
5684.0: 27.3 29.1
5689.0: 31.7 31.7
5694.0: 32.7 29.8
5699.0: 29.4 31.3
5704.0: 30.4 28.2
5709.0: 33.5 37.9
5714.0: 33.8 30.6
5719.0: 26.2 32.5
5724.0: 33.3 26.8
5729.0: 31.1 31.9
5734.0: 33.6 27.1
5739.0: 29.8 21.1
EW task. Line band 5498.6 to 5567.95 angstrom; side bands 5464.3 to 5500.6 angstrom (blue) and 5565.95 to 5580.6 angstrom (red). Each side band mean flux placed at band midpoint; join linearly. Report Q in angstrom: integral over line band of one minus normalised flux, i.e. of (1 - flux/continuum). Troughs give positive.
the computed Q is 3.0 angstrom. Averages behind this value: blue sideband 31.9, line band 31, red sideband 32.7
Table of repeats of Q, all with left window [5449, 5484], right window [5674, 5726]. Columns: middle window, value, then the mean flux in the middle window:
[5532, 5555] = -0.9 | 31.9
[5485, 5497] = -0.7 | 32.7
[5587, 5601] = -0.5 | 31.5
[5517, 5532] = 0.8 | 29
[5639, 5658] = -2.0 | 33.3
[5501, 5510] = -0.9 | 34.1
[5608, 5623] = -1.6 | 33.6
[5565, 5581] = -1.1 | 32.6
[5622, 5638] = 0.3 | 29.6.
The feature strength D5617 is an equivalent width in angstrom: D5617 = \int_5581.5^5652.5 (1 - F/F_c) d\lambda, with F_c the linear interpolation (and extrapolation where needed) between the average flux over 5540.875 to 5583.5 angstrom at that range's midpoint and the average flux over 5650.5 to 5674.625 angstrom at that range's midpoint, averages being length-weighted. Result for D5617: 3.1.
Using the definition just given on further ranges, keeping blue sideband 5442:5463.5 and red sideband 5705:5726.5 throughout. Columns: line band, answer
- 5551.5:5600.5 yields 0.37 angstrom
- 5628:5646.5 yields 0.27 angstrom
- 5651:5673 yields -1.53 angstrom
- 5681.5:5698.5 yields 0.96 angstrom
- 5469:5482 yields -0.06 angstrom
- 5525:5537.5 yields 0.83 angstrom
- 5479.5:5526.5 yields -0.97 angstrom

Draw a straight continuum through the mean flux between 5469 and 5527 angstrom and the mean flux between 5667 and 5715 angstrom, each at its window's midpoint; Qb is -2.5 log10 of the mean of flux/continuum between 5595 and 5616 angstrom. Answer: 0.009 mag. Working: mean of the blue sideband 31.6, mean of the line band 31.1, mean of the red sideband 31.1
